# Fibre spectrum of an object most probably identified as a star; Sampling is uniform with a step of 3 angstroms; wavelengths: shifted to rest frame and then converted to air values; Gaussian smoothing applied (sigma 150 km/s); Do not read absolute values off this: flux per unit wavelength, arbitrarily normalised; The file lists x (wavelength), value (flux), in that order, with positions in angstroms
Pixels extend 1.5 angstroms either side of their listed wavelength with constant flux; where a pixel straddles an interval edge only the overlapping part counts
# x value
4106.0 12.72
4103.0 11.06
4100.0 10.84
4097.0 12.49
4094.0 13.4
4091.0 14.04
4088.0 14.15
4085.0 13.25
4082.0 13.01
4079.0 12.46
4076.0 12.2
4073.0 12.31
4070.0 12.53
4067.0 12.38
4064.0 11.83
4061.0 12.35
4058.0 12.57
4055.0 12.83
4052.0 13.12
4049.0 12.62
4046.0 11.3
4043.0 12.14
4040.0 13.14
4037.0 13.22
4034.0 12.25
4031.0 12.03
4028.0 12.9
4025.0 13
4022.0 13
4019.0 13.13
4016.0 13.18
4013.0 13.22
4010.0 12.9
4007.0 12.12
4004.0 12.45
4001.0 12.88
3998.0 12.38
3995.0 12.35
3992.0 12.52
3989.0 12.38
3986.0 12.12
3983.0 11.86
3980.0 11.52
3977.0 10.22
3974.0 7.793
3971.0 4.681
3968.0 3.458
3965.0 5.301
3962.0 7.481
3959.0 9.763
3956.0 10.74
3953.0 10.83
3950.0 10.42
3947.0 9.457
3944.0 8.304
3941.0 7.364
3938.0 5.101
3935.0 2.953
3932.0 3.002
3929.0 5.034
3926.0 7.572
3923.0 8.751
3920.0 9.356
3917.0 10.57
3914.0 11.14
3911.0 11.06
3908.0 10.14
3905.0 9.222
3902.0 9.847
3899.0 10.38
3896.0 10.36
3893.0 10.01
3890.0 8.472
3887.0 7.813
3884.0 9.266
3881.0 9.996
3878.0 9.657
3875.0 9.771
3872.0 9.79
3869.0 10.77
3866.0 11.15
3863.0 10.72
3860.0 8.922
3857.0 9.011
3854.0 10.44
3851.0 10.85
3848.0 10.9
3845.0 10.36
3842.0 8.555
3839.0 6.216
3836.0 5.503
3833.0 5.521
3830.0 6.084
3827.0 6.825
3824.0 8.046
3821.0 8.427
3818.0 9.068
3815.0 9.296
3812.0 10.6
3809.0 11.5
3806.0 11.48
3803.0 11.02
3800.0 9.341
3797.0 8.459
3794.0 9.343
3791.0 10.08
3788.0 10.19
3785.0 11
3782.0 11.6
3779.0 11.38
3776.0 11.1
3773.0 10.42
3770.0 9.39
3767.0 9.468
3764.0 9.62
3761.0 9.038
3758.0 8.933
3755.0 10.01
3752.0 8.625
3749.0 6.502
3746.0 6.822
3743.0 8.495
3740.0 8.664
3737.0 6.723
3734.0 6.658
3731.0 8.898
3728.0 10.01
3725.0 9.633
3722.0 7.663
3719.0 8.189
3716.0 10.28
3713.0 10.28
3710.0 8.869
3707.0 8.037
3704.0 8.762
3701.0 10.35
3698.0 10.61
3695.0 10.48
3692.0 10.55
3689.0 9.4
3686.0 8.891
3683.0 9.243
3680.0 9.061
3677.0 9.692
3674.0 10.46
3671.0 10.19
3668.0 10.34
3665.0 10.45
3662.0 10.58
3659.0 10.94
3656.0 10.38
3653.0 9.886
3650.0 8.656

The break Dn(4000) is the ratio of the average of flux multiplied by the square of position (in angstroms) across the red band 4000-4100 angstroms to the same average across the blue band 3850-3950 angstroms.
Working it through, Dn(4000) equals 1.53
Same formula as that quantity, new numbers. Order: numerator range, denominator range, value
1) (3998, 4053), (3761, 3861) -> 1.51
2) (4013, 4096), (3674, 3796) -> 1.61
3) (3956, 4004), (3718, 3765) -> 1.34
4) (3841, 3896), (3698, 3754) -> 1.23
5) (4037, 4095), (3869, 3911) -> 1.44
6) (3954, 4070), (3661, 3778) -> 1.44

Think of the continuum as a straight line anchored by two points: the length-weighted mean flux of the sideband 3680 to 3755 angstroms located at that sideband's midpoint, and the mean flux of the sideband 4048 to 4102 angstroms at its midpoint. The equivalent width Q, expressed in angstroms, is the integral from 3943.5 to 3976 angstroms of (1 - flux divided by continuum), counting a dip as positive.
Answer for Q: 9.6 angstroms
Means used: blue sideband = 8.89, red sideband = 12.7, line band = 8.05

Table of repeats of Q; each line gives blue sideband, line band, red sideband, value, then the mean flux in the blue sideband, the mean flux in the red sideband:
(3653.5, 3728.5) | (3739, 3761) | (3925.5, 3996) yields 2.6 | 9.73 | 8.41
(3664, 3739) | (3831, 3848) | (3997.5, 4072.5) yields 5.1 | 9.34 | 12.6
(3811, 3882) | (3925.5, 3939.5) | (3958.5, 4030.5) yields 7.7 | 9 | 11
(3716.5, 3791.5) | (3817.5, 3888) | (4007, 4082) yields 9.9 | 9.17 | 12.6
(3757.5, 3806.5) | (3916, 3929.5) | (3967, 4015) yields 2.9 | 10.1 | 11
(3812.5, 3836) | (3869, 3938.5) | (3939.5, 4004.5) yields -0.3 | 7.6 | 9.79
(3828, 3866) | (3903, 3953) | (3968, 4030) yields 9.9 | 8.67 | 11.6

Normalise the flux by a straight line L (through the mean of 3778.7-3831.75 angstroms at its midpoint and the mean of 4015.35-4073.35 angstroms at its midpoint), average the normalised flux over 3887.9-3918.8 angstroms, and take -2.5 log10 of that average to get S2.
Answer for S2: 0.08 mag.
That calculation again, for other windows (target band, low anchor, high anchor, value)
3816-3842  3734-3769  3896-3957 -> 0.192 mag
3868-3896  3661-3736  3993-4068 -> 0.176 mag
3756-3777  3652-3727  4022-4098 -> 0.072 mag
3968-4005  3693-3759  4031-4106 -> 0.088 mag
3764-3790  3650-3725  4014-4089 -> -0.007 mag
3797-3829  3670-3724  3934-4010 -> 0.008 mag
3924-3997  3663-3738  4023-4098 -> 0.364 mag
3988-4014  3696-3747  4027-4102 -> -0.060 mag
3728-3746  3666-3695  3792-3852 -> 0.182 mag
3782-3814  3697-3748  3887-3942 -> -0.204 mag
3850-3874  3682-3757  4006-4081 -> 0.036 mag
